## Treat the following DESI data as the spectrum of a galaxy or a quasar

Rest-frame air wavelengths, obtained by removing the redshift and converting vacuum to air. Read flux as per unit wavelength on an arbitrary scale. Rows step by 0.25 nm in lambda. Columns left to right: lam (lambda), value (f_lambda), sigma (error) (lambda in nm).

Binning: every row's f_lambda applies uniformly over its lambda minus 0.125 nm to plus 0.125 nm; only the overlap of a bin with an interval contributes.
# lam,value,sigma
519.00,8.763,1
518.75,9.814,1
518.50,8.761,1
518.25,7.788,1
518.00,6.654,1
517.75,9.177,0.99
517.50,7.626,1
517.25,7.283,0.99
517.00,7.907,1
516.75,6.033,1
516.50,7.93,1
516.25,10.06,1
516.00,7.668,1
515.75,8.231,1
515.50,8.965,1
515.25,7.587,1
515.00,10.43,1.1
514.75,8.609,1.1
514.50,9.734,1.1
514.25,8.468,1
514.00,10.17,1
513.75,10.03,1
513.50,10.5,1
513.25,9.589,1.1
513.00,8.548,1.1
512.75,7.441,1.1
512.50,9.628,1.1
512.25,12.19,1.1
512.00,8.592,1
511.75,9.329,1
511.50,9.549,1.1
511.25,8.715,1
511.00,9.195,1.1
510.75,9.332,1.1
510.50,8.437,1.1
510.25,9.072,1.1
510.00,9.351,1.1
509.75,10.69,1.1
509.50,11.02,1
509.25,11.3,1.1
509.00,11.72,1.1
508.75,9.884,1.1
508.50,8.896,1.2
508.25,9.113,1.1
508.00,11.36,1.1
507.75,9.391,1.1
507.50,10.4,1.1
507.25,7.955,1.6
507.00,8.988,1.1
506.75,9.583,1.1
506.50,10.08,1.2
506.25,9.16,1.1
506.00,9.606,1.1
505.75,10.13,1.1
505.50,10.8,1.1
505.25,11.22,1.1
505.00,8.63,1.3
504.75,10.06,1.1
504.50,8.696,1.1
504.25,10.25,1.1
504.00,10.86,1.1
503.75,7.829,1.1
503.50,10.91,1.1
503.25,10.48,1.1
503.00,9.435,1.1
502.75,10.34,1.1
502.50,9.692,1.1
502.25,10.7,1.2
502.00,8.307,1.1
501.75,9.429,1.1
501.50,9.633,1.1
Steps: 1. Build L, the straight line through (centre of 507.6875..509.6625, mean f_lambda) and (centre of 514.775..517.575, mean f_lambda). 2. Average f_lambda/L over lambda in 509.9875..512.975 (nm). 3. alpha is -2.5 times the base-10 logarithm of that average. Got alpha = 0.04 mag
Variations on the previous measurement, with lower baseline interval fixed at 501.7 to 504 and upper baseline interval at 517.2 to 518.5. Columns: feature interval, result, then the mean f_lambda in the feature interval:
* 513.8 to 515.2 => -0.14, 9.41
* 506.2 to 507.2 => -0.01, 9.36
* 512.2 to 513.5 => -0.12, 9.42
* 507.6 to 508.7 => -0.07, 9.72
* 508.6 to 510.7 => -0.14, 10.1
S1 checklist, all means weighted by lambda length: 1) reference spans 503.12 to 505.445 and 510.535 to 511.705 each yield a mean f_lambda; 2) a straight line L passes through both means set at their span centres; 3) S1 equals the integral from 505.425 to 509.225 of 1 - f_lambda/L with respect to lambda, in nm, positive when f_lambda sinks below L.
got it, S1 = -0.11 nm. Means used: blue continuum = 9.91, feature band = 9.83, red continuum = 9.15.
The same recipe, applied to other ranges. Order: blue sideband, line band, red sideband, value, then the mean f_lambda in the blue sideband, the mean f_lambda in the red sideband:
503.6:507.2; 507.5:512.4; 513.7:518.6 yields -0.381 nm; 9.68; 8.43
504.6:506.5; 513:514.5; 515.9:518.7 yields -0.193 nm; 9.94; 7.95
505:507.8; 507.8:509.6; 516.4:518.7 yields -0.215 nm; 9.72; 7.75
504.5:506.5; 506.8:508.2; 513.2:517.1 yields 0.010 nm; 9.87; 8.86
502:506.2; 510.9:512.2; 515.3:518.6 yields -0.068 nm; 9.91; 7.99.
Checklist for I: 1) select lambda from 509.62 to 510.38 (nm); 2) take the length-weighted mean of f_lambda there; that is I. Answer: 9.7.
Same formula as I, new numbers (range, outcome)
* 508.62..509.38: 11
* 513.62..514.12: 10.1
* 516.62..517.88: 7.6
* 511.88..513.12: 9.29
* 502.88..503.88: 9.67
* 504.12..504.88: 9.67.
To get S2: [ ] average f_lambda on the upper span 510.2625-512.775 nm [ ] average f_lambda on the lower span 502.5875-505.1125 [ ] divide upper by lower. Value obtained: 1.0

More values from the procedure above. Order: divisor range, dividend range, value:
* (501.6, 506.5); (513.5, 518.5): 0.87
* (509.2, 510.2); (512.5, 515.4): 0.88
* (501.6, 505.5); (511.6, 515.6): 0.95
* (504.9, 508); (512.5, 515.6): 0.94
